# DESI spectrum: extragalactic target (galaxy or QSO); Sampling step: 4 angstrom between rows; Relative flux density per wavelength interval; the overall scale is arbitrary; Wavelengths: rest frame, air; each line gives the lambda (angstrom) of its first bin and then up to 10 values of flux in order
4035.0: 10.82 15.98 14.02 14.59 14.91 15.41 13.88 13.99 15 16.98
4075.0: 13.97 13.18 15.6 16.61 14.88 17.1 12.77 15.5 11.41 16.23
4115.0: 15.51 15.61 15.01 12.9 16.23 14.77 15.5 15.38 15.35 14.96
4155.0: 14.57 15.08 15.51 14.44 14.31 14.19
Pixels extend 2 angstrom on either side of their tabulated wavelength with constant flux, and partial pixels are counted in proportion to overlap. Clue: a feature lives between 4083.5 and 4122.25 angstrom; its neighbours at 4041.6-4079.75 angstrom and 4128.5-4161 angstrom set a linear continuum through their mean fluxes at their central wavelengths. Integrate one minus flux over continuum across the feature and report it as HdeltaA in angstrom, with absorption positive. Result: -0.4 angstrom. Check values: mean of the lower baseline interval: 14.6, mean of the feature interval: 15.1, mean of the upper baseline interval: 15.2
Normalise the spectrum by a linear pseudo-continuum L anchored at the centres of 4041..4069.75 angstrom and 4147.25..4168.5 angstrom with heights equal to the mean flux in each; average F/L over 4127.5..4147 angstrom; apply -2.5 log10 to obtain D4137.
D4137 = -0.027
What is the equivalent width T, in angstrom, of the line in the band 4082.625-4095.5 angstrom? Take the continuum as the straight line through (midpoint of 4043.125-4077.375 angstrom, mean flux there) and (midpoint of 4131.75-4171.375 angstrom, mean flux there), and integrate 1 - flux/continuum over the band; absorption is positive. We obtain -1.0 angstrom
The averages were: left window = 14.8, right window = 15.1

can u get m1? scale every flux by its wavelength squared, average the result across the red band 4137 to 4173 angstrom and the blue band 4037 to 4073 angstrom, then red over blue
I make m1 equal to 1.05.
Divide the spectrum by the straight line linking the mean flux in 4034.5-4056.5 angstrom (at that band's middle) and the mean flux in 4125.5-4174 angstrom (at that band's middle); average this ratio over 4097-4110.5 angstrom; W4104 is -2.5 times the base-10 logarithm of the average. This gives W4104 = 0.09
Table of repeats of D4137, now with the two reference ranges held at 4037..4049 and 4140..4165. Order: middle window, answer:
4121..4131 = 0.05 mag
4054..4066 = 0.04 mag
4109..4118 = -0.06 mag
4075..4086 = 0.03 mag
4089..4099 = -0.02 mag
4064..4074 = -0.05 mag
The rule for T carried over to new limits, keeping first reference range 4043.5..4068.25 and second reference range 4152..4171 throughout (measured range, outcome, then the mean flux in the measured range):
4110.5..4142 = -0.9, 15.2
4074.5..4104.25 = -0.7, 15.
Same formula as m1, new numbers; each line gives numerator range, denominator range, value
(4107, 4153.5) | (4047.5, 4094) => 1.03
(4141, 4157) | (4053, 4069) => 1.08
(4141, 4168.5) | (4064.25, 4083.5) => 1.05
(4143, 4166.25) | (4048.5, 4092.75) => 1.05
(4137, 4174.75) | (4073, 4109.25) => 1.06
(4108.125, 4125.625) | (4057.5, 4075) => 1.05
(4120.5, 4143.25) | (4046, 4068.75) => 1.06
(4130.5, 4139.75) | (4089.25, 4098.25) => 1.01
